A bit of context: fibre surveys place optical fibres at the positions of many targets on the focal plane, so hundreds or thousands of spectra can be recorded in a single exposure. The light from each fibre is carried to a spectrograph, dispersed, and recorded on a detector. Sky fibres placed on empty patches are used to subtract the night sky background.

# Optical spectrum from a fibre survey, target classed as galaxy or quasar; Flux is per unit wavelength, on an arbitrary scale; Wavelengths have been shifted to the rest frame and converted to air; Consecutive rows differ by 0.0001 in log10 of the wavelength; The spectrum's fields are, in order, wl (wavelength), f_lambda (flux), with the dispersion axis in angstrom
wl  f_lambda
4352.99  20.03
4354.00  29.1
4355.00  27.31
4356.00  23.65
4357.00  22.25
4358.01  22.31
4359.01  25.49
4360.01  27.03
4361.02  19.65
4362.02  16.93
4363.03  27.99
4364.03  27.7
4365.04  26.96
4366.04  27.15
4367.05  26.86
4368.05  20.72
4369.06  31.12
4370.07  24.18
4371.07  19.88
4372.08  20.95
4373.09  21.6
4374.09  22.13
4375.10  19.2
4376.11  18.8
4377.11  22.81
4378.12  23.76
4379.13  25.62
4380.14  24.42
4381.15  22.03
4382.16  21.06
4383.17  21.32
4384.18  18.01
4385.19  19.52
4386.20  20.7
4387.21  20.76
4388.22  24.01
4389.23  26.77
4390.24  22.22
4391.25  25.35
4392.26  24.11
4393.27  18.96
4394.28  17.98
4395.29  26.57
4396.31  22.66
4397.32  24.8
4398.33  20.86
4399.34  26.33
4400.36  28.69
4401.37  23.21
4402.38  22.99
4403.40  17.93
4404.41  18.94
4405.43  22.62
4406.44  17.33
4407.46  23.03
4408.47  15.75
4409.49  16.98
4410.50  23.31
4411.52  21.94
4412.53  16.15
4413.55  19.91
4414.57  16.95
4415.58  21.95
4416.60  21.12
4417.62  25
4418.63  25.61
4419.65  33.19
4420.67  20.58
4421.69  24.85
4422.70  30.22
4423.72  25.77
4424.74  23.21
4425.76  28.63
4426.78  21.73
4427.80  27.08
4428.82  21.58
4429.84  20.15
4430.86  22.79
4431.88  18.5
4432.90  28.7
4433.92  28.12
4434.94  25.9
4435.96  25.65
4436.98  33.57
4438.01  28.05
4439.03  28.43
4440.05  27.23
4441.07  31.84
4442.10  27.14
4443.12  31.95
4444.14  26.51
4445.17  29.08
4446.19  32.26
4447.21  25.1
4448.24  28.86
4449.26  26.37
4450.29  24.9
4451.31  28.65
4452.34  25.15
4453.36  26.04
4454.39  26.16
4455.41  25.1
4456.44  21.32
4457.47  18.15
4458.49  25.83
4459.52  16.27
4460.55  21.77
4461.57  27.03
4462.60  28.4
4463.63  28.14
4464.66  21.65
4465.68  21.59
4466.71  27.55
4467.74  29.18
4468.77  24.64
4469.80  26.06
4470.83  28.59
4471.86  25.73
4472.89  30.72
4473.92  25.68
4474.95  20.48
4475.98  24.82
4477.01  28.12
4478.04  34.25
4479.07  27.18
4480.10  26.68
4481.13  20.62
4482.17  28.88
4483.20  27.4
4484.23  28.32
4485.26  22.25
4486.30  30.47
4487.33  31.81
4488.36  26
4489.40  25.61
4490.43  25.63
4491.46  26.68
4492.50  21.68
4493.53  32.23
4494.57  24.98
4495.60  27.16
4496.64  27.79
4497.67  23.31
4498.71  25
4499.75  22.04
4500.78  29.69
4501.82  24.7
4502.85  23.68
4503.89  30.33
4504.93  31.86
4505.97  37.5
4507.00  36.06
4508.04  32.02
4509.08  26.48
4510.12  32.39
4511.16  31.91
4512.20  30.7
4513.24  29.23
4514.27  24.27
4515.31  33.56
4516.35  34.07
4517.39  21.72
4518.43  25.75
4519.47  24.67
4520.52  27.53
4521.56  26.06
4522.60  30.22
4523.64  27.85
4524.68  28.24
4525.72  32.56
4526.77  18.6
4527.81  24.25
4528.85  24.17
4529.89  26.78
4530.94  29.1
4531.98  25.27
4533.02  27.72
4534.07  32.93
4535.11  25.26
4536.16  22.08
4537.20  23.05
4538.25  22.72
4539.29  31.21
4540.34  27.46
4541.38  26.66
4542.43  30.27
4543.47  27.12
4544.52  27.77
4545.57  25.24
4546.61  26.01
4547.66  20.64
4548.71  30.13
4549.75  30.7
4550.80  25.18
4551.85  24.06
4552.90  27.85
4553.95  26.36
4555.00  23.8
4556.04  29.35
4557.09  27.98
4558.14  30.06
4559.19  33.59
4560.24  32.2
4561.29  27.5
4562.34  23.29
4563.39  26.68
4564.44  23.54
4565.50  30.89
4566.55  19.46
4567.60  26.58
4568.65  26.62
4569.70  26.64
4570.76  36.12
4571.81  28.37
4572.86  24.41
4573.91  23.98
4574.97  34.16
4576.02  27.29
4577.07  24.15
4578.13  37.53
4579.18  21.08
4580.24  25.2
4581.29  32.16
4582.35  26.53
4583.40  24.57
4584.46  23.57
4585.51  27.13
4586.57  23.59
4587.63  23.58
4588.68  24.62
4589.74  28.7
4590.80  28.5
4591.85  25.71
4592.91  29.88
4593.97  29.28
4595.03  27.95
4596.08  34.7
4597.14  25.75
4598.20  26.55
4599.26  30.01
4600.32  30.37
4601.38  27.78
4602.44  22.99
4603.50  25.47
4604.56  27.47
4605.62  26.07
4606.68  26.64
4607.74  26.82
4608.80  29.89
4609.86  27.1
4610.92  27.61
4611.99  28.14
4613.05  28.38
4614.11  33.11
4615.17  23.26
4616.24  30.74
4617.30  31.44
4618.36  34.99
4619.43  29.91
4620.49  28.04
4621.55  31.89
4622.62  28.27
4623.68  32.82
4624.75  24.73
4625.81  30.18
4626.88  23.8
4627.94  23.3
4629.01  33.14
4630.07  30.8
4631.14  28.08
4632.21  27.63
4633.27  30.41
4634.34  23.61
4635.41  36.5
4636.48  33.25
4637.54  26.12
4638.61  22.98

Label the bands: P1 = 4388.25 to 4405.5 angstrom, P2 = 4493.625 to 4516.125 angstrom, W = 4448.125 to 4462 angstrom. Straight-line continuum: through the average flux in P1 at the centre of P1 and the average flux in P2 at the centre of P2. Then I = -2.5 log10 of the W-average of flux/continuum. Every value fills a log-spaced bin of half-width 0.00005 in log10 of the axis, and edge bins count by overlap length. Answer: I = 0.08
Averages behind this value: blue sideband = 23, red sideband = 28.9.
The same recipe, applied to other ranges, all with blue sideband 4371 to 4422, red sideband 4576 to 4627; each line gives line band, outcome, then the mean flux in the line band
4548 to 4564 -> -0.05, 27.8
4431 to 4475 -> -0.12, 26.3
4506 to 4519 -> -0.19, 30.1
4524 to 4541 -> -0.02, 26.4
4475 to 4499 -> -0.09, 26.7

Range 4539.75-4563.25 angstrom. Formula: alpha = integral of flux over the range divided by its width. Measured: 27.4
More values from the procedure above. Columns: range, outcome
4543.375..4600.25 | 27.3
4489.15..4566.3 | 27.4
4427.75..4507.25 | 26.5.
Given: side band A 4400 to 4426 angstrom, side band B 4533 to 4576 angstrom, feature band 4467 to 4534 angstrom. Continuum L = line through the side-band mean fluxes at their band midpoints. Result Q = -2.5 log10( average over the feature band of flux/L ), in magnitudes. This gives -0.09 mag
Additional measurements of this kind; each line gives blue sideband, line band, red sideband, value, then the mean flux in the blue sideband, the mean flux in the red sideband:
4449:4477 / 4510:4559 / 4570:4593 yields -0.035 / 25.1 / 27.3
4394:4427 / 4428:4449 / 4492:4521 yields -0.116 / 22.7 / 28.3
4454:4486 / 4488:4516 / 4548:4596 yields -0.088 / 25.5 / 27.4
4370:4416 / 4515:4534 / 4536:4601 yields -0.055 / 21.6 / 27.3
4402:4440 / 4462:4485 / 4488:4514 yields 0.000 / 23.4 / 28.2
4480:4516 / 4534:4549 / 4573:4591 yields 0.042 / 28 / 26.8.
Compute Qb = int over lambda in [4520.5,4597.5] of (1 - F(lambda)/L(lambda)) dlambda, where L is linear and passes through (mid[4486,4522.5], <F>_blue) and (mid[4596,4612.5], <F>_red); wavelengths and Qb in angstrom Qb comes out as 1.8 angstrom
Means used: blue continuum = 28.1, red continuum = 27.5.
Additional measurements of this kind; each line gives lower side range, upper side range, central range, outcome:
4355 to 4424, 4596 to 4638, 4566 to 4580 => 0.07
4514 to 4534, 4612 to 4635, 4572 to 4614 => 1.54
